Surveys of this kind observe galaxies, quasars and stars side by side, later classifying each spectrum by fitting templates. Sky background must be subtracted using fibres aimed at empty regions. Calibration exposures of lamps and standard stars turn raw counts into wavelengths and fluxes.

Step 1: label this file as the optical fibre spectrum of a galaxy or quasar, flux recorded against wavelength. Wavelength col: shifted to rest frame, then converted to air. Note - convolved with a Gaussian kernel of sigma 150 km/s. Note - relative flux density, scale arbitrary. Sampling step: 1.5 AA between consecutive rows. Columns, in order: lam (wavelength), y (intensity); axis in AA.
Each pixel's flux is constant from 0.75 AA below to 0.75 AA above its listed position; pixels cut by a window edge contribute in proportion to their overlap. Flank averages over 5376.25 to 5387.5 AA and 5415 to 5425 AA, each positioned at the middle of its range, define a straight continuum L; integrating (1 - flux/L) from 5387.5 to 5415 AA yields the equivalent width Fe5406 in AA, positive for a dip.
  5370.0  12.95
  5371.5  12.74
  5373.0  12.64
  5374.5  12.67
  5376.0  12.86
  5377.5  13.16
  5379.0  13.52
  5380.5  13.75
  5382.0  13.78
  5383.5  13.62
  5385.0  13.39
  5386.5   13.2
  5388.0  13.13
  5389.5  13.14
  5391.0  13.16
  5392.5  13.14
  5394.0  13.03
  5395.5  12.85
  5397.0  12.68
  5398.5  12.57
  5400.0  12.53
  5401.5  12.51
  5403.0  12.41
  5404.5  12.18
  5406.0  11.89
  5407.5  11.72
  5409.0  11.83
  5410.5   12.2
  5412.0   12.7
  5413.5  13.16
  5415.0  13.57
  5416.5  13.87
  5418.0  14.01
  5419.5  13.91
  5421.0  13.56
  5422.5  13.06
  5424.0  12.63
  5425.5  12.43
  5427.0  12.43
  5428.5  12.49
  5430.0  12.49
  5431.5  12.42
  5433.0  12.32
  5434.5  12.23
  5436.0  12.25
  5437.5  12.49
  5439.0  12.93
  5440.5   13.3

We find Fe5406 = 1.7 AA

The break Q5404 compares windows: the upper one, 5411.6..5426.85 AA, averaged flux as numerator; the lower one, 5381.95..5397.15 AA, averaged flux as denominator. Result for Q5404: 1.01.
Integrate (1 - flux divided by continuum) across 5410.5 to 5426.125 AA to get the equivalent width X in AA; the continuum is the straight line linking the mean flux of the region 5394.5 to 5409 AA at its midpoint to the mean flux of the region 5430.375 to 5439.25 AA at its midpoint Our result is -1.1 AA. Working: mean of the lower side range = 12.4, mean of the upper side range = 12.4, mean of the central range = 13.2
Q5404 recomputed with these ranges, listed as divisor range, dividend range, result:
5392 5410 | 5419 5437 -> 1.02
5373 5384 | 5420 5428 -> 0.97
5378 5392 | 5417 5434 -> 0.96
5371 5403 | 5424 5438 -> 0.95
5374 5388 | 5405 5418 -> 0.95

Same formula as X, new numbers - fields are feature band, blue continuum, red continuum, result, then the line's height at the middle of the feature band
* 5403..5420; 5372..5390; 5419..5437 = 0.10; 12.9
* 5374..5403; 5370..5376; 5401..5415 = -1.17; 12.6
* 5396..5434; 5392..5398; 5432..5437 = -0.35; 12.6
